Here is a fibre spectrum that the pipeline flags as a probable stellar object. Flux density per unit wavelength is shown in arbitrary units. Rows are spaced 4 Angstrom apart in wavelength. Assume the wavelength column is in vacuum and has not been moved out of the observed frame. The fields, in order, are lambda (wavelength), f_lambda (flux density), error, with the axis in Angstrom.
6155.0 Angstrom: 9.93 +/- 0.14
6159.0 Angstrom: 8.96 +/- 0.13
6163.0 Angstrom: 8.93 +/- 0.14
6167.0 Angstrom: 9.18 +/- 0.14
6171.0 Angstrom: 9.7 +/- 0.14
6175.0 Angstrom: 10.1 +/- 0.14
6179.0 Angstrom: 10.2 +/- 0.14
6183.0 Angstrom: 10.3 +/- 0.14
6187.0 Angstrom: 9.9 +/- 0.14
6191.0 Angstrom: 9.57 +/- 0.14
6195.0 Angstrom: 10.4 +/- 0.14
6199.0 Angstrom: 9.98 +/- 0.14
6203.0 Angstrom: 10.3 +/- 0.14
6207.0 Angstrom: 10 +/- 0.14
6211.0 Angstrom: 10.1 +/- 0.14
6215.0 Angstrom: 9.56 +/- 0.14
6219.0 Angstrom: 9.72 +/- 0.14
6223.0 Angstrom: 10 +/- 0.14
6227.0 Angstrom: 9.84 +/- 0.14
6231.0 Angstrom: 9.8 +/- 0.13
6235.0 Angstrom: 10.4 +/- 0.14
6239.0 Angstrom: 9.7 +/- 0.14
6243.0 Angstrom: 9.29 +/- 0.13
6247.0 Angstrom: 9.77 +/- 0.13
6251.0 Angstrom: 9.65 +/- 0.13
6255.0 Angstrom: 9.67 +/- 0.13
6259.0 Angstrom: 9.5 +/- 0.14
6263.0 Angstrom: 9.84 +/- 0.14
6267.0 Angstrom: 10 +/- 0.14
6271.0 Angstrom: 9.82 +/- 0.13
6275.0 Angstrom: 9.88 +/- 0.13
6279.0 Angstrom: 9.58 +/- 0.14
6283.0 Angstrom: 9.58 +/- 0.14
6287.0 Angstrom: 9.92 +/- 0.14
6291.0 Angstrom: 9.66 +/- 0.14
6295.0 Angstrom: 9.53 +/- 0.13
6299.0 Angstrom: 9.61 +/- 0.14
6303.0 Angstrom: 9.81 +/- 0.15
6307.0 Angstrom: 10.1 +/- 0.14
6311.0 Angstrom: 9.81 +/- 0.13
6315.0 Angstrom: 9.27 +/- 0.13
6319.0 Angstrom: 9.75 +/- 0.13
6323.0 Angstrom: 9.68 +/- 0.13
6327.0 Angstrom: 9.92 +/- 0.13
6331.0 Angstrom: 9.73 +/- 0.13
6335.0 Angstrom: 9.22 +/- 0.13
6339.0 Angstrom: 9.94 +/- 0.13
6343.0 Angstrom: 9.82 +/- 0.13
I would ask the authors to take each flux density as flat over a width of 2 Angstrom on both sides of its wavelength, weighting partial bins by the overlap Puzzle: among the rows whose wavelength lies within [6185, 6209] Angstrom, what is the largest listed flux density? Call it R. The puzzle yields 10.4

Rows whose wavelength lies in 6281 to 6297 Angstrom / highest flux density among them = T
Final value 9.92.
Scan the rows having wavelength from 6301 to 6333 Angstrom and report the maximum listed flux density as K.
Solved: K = 10.1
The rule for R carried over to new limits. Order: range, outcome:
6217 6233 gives 10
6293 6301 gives 9.61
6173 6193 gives 10.3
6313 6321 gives 9.75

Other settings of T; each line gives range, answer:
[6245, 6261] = 9.77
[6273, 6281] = 9.88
